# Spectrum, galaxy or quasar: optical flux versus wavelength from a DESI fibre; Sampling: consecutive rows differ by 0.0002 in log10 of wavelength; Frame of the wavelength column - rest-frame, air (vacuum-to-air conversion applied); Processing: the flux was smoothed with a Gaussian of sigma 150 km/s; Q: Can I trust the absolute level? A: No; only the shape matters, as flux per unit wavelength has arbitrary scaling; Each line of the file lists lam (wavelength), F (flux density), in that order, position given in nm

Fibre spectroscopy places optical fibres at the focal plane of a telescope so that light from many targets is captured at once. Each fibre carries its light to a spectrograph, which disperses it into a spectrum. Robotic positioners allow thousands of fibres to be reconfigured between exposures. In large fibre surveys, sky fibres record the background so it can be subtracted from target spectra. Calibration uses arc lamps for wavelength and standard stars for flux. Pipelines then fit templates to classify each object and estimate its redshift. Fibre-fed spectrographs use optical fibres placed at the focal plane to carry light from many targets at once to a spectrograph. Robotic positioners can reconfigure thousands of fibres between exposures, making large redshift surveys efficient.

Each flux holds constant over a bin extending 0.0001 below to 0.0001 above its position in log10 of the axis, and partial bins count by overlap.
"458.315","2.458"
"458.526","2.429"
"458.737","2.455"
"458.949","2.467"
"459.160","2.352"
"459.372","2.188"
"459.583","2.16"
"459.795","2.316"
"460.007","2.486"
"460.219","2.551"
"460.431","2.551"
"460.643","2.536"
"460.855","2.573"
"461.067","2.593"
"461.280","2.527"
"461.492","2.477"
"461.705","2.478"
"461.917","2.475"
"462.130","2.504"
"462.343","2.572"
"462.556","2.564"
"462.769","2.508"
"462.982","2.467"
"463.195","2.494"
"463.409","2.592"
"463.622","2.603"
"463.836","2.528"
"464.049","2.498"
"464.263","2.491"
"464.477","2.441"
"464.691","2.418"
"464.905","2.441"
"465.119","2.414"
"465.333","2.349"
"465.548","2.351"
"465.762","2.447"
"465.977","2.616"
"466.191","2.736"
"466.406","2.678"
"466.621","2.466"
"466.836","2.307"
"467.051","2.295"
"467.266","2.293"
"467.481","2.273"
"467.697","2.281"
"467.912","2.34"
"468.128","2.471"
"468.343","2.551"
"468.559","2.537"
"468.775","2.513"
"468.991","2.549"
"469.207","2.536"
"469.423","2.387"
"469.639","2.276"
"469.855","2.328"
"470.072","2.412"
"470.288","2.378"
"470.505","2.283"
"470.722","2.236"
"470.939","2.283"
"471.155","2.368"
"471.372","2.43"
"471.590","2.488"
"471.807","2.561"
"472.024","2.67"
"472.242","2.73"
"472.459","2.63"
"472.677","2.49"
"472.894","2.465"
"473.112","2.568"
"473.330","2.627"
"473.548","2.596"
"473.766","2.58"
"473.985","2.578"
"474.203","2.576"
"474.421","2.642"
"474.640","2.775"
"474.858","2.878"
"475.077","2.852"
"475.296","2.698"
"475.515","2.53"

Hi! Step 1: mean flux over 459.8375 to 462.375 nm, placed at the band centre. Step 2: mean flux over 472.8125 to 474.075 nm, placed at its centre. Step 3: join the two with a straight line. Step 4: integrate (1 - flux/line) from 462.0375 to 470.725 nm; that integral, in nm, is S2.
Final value 0.31 nm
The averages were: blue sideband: 2.52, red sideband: 2.57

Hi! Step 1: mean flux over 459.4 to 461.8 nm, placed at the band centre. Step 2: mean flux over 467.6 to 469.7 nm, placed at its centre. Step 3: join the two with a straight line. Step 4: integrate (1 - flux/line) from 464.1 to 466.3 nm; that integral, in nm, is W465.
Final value -0.01 nm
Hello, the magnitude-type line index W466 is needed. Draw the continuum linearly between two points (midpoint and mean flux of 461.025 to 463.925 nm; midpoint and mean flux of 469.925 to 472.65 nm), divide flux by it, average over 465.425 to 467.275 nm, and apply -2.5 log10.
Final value 0.01 mag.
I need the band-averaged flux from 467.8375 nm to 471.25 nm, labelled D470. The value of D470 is 2.4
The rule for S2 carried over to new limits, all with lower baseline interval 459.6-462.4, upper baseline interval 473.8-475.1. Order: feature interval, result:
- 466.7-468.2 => 0.16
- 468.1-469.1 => 0.03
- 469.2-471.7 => 0.26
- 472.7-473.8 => 0.05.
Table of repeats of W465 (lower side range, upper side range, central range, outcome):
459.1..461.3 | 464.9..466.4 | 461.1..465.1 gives -0.06 nm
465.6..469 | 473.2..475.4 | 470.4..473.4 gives 0.13 nm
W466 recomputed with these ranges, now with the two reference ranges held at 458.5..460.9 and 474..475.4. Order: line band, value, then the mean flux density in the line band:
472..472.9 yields 0.03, 2.61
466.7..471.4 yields 0.10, 2.38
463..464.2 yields -0.02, 2.54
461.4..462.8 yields -0.02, 2.51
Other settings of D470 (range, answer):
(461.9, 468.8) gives 2.47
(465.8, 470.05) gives 2.44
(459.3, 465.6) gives 2.47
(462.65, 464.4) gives 2.52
